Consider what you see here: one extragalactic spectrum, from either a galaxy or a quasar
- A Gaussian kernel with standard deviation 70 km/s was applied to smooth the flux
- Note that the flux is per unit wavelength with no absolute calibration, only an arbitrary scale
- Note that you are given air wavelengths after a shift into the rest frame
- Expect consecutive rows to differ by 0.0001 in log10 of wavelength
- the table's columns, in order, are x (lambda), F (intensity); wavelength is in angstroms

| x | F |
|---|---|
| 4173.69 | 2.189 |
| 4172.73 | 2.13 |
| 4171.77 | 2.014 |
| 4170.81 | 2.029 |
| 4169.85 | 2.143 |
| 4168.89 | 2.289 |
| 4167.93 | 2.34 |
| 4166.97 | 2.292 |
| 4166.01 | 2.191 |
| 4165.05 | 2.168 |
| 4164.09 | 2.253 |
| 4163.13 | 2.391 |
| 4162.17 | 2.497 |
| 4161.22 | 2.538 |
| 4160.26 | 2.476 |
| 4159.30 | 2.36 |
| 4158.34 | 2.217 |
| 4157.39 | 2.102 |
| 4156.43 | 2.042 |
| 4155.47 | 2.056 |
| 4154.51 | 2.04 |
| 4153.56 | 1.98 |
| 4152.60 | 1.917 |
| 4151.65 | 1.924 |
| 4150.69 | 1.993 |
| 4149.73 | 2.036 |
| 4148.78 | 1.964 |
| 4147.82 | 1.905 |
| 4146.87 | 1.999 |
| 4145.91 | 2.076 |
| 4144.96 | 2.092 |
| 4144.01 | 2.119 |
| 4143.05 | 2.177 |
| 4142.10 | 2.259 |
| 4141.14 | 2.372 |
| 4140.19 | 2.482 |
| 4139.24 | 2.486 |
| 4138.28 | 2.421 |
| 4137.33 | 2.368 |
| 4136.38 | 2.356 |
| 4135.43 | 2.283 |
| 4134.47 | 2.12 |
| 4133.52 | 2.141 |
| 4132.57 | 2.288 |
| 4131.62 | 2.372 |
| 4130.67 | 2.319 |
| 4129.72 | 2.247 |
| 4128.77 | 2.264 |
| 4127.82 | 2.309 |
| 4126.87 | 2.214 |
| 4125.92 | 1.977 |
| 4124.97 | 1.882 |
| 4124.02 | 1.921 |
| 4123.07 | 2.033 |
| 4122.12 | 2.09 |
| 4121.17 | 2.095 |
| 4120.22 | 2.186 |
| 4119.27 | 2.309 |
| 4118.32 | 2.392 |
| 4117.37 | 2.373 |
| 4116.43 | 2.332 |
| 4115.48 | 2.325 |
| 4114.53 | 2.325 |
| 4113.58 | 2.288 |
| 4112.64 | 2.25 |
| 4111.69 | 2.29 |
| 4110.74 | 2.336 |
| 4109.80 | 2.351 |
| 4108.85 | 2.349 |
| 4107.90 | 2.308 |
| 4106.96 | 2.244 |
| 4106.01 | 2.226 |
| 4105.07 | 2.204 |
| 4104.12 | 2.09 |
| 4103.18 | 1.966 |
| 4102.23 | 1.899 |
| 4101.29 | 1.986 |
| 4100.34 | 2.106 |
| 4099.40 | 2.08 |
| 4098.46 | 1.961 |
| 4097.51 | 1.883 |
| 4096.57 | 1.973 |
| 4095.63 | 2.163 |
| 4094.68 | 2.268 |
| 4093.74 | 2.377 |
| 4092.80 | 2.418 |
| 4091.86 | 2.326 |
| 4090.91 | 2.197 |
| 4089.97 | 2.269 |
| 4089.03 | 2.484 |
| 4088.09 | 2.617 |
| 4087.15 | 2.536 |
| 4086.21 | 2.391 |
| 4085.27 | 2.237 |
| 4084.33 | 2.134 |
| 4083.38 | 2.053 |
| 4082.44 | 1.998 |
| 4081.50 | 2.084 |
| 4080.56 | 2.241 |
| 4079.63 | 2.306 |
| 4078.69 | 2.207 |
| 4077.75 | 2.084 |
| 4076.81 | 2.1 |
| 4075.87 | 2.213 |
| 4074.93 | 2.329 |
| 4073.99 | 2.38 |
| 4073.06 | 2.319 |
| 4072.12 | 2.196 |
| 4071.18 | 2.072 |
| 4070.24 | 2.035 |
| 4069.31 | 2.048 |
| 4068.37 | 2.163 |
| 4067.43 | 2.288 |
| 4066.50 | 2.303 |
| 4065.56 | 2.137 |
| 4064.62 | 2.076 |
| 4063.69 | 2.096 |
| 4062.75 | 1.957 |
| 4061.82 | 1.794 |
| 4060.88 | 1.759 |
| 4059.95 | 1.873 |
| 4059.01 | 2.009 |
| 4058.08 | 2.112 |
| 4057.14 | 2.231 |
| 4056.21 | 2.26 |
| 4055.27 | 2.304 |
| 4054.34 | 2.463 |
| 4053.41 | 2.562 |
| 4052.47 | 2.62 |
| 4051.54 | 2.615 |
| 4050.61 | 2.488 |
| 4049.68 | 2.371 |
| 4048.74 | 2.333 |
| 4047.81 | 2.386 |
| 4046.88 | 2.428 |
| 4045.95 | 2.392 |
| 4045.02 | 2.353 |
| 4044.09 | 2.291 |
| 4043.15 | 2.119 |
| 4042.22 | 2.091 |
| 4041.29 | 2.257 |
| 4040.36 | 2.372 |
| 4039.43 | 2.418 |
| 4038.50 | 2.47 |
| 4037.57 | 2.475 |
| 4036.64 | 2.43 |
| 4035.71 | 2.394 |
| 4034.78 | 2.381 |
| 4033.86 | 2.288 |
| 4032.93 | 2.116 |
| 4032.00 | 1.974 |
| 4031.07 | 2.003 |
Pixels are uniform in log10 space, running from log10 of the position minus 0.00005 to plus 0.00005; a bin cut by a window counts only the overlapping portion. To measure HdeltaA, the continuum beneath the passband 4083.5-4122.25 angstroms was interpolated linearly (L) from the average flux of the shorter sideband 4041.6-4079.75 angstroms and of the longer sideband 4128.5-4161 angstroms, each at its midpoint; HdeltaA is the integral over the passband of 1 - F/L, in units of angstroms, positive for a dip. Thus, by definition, -0.5 angstroms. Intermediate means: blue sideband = 2.22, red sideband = 2.19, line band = 2.23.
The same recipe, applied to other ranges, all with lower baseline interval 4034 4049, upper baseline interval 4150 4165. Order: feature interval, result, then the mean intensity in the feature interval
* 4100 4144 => 0.06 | 2.23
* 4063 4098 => 1.20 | 2.21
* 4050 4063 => 0.59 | 2.22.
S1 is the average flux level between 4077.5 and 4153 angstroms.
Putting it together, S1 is 2.2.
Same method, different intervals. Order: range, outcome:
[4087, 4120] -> 2.24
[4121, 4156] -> 2.15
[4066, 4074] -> 2.19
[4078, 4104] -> 2.19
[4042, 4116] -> 2.22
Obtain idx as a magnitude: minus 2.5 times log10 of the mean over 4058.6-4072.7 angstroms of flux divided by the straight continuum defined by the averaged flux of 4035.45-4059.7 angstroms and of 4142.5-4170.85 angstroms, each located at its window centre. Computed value 0.131 mag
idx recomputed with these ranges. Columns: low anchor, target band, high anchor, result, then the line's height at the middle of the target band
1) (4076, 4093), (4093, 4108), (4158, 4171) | 0.078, 2.27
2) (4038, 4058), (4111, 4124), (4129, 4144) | 0.037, 2.32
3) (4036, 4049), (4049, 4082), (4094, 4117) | 0.039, 2.28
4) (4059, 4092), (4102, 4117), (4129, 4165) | -0.026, 2.19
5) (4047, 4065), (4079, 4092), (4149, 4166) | -0.029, 2.21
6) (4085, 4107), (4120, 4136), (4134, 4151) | 0.018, 2.2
